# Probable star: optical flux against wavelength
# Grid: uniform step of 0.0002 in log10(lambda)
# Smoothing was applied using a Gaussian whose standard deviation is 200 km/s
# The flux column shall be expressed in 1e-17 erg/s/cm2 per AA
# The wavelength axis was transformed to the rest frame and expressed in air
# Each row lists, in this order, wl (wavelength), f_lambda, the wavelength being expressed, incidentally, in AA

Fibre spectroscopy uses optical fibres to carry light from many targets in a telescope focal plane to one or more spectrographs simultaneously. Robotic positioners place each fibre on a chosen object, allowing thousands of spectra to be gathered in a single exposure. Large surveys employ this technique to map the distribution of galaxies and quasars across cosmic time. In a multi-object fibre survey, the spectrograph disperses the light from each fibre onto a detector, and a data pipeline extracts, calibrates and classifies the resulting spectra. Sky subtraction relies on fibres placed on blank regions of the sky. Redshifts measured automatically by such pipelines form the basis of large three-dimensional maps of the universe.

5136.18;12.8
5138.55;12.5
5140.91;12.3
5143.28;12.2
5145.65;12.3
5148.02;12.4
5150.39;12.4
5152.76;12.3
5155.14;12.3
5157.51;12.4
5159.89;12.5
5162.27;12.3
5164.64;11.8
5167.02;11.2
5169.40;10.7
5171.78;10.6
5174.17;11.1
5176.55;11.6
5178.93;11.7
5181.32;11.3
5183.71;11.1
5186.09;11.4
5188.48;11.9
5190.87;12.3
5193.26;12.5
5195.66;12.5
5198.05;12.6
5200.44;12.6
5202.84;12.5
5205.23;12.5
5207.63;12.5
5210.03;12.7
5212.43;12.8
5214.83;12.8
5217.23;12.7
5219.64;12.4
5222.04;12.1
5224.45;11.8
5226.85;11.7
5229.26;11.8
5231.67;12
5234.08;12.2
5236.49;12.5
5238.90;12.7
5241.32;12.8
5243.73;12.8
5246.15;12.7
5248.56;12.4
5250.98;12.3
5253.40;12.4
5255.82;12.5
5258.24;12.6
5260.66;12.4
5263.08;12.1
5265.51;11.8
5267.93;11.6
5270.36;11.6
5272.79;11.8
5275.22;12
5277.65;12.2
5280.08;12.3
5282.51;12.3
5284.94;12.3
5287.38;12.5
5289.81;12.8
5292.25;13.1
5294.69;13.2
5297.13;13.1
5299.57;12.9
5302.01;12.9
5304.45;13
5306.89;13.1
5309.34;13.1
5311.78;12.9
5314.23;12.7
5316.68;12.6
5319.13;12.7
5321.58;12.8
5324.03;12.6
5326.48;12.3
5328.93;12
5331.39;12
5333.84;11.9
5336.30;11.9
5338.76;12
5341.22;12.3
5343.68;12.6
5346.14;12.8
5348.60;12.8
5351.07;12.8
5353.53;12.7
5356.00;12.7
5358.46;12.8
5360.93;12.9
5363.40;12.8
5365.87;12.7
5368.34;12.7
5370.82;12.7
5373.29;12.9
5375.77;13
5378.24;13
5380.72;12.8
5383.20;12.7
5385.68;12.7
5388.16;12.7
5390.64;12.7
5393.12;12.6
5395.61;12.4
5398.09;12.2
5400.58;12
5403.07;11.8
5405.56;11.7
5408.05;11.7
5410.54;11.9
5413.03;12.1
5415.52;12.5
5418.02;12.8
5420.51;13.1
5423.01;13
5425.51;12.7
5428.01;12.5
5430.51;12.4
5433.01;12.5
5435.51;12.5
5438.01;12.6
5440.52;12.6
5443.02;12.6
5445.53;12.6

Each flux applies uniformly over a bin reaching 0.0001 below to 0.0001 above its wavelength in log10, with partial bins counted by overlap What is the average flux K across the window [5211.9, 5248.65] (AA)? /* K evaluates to 12.4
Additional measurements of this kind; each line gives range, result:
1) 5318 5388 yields 12.6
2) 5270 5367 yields 12.6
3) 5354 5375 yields 12.8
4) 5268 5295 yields 12.3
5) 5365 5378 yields 12.8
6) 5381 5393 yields 12.7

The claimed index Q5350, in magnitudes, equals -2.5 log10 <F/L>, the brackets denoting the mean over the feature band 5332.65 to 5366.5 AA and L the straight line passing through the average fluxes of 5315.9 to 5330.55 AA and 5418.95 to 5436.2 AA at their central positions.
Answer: 0.00 mag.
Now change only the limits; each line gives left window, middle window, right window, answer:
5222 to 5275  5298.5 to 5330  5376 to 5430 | -0.04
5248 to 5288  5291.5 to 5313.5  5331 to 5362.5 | -0.06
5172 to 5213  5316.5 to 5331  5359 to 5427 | -0.01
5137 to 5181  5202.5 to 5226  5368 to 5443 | -0.04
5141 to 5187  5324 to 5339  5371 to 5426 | 0.02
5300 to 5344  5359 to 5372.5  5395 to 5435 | -0.03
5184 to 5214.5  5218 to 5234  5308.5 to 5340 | 0.03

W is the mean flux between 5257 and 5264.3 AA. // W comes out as 12.4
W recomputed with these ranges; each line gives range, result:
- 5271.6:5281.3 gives 12.1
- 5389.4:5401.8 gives 12.4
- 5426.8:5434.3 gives 12.5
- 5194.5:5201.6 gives 12.6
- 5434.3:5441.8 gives 12.6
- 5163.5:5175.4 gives 11.1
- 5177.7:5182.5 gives 11.5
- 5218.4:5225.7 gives 12.1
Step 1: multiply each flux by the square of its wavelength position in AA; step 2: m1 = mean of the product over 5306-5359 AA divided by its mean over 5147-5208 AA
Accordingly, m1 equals 1.11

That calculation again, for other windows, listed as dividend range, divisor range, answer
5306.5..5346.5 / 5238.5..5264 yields 1.02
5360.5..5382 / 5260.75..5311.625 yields 1.06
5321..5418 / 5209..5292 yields 1.06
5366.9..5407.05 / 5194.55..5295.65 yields 1.07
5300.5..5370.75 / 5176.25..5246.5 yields 1.08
